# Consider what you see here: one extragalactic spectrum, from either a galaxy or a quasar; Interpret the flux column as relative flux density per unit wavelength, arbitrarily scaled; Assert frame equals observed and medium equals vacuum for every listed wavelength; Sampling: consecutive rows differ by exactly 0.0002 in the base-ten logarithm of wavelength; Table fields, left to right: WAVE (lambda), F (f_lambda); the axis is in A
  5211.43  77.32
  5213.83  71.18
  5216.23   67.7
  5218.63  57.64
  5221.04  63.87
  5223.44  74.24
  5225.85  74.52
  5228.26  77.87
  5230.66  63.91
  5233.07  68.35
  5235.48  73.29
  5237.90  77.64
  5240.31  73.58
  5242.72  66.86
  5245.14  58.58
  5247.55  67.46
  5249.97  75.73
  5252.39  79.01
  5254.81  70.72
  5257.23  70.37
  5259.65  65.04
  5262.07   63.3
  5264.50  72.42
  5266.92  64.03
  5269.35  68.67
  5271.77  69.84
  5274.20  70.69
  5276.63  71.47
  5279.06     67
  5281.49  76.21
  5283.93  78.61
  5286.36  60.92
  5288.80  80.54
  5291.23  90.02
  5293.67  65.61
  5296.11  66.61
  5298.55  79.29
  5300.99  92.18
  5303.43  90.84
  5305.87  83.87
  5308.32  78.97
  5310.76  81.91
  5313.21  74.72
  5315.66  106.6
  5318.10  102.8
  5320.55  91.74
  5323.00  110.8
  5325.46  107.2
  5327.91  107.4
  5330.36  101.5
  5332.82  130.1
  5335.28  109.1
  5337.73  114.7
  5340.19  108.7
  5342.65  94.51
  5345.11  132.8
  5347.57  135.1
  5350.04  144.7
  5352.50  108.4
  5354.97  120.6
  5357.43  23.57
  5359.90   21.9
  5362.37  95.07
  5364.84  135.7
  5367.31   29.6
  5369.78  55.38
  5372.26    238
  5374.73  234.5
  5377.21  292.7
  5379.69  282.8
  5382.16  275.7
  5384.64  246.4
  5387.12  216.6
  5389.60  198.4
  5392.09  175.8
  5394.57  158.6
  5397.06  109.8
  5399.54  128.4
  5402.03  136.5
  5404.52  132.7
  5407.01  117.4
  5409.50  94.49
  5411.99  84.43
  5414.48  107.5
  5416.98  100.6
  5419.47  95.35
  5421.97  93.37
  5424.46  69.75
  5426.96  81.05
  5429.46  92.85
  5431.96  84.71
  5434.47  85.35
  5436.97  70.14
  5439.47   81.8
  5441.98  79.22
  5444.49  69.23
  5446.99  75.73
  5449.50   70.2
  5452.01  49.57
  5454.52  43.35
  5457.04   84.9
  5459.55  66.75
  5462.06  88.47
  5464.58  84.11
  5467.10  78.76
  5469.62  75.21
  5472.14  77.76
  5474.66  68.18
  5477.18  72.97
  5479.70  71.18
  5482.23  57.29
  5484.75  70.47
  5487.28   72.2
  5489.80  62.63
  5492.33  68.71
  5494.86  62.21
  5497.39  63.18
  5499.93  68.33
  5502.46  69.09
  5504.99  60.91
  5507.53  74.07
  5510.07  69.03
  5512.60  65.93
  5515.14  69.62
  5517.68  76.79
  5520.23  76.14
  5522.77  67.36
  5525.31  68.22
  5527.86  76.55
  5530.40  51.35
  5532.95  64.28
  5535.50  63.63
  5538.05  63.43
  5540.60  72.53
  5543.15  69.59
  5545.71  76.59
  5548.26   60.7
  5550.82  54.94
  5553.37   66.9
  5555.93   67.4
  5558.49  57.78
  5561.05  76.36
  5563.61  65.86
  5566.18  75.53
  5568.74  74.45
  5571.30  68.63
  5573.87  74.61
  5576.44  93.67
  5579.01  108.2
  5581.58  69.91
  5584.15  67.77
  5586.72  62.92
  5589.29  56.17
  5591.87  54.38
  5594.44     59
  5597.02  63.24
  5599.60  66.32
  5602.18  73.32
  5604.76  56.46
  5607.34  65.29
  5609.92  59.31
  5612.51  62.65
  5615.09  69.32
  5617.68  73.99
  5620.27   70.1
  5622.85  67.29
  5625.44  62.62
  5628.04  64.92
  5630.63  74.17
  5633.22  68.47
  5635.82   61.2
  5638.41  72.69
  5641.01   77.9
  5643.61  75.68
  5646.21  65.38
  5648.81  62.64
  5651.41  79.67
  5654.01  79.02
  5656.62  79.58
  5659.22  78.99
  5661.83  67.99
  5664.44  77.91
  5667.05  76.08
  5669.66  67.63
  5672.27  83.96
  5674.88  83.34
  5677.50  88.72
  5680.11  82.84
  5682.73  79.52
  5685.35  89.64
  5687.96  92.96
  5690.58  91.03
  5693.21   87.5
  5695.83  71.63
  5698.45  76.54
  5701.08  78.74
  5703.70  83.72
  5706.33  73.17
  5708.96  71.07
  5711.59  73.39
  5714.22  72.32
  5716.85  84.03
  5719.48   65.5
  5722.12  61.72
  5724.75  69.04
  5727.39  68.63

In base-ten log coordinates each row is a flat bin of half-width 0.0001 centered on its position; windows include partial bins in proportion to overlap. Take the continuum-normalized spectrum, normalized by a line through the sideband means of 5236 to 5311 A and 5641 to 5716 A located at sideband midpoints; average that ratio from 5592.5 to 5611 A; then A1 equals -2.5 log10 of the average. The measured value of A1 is 0.22 mag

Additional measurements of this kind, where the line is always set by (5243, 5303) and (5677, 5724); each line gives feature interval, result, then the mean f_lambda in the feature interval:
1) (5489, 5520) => 0.12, 67.9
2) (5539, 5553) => 0.15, 66.8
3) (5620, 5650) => 0.14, 68.6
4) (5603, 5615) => 0.24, 62.3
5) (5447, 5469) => 0.06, 71.2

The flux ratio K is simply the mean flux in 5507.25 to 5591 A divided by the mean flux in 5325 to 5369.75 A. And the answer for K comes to 0.7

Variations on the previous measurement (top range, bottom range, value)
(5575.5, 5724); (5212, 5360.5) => 0.89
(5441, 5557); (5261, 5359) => 0.77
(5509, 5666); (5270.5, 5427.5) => 0.60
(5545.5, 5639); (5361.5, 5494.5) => 0.62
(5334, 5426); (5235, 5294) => 1.90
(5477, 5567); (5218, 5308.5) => 0.93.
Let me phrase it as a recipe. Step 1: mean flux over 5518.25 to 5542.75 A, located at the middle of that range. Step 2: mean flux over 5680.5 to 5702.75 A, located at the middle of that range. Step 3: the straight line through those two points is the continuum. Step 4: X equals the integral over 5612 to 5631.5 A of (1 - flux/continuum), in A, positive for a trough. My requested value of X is 2.11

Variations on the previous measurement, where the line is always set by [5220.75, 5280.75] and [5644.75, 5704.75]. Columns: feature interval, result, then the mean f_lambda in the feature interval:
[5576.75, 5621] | 5.8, 67.5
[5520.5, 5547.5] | 3.1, 67.6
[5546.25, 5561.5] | 2.5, 64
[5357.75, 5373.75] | -4.7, 94.1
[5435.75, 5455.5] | 1.8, 67.7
